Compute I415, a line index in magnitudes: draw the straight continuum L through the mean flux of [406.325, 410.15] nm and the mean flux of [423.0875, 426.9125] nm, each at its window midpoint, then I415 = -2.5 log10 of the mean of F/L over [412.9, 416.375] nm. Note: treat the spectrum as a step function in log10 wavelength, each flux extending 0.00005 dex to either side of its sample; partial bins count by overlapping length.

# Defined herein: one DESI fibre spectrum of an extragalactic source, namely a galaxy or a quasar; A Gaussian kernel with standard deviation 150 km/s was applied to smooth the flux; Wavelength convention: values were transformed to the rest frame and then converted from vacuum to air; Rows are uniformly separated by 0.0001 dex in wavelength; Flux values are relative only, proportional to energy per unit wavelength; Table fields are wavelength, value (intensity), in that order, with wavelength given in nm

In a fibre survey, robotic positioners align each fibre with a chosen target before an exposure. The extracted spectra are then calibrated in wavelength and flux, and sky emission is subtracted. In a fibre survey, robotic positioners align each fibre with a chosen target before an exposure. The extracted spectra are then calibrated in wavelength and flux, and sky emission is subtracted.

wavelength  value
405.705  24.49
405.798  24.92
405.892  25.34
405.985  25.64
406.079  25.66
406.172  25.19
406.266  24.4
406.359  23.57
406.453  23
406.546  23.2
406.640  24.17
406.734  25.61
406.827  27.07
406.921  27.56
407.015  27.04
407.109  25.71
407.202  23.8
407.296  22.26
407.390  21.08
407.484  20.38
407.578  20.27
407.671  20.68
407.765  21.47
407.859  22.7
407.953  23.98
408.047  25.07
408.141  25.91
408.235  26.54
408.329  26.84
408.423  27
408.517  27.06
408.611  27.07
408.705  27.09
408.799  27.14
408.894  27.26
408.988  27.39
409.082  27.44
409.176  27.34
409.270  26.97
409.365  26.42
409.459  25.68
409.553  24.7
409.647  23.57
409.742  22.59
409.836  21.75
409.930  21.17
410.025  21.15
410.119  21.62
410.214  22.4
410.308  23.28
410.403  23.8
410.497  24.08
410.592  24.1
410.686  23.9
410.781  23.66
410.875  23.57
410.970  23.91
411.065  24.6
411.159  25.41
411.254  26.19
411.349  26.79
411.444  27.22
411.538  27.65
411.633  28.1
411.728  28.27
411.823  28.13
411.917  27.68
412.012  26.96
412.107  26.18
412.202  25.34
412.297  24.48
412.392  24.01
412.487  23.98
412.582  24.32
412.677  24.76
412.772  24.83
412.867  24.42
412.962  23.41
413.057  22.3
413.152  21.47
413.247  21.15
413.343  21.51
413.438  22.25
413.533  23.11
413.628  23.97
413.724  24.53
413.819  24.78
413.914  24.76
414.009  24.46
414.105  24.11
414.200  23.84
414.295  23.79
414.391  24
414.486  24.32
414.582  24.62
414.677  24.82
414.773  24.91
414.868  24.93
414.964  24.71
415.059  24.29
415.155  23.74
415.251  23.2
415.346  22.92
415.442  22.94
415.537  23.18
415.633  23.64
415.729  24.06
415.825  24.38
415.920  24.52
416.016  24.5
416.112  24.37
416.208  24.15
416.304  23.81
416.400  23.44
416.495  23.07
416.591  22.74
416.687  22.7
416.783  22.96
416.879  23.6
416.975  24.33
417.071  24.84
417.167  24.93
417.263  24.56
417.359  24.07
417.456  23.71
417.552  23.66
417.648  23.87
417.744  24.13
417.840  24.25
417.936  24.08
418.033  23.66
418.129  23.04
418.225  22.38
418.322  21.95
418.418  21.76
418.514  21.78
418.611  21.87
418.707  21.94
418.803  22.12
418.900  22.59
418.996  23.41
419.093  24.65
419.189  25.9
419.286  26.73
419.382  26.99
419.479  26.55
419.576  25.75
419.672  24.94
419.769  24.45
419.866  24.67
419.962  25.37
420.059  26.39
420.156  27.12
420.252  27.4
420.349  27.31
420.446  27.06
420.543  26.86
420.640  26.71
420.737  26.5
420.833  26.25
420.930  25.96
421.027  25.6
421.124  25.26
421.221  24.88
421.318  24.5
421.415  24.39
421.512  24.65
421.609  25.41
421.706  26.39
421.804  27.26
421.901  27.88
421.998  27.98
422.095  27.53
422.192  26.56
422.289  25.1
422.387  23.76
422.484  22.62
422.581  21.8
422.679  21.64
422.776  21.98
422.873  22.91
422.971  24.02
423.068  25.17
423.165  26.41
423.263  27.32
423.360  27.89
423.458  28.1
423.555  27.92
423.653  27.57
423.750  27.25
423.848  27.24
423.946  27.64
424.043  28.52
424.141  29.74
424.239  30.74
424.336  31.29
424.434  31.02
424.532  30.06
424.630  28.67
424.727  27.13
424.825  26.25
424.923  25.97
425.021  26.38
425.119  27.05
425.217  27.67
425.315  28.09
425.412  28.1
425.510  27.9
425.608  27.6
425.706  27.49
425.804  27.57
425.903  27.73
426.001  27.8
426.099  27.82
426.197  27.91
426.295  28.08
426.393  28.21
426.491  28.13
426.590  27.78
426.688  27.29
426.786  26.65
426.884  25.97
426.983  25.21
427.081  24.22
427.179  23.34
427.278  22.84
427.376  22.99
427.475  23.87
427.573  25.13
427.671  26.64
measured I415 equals 0.09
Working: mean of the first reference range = 24.6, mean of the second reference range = 27.9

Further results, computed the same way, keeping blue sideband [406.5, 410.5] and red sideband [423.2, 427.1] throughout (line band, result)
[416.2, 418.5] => 0.12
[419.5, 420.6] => 0.03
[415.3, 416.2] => 0.09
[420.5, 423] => 0.08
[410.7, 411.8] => -0.04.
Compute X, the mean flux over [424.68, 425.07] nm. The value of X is 26.4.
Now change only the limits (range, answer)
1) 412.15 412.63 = 24.4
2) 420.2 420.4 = 27.4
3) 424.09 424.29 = 30.2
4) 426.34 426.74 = 27.9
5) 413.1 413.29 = 21.4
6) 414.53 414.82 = 24.7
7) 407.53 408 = 21.8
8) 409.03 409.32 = 27.2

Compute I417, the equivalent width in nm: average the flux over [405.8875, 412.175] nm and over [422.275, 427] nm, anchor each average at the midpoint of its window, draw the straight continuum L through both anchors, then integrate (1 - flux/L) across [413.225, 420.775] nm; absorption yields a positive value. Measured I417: 0.521 nm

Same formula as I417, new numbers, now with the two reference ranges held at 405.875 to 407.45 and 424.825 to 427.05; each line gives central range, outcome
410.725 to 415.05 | 0.139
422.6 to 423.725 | 0.061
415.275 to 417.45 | 0.185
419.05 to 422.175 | 0.057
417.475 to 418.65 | 0.142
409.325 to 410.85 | 0.109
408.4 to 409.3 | -0.080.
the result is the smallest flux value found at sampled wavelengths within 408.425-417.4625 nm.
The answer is 21.15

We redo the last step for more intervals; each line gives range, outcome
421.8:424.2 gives 21.64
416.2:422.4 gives 21.76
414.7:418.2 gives 22.7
